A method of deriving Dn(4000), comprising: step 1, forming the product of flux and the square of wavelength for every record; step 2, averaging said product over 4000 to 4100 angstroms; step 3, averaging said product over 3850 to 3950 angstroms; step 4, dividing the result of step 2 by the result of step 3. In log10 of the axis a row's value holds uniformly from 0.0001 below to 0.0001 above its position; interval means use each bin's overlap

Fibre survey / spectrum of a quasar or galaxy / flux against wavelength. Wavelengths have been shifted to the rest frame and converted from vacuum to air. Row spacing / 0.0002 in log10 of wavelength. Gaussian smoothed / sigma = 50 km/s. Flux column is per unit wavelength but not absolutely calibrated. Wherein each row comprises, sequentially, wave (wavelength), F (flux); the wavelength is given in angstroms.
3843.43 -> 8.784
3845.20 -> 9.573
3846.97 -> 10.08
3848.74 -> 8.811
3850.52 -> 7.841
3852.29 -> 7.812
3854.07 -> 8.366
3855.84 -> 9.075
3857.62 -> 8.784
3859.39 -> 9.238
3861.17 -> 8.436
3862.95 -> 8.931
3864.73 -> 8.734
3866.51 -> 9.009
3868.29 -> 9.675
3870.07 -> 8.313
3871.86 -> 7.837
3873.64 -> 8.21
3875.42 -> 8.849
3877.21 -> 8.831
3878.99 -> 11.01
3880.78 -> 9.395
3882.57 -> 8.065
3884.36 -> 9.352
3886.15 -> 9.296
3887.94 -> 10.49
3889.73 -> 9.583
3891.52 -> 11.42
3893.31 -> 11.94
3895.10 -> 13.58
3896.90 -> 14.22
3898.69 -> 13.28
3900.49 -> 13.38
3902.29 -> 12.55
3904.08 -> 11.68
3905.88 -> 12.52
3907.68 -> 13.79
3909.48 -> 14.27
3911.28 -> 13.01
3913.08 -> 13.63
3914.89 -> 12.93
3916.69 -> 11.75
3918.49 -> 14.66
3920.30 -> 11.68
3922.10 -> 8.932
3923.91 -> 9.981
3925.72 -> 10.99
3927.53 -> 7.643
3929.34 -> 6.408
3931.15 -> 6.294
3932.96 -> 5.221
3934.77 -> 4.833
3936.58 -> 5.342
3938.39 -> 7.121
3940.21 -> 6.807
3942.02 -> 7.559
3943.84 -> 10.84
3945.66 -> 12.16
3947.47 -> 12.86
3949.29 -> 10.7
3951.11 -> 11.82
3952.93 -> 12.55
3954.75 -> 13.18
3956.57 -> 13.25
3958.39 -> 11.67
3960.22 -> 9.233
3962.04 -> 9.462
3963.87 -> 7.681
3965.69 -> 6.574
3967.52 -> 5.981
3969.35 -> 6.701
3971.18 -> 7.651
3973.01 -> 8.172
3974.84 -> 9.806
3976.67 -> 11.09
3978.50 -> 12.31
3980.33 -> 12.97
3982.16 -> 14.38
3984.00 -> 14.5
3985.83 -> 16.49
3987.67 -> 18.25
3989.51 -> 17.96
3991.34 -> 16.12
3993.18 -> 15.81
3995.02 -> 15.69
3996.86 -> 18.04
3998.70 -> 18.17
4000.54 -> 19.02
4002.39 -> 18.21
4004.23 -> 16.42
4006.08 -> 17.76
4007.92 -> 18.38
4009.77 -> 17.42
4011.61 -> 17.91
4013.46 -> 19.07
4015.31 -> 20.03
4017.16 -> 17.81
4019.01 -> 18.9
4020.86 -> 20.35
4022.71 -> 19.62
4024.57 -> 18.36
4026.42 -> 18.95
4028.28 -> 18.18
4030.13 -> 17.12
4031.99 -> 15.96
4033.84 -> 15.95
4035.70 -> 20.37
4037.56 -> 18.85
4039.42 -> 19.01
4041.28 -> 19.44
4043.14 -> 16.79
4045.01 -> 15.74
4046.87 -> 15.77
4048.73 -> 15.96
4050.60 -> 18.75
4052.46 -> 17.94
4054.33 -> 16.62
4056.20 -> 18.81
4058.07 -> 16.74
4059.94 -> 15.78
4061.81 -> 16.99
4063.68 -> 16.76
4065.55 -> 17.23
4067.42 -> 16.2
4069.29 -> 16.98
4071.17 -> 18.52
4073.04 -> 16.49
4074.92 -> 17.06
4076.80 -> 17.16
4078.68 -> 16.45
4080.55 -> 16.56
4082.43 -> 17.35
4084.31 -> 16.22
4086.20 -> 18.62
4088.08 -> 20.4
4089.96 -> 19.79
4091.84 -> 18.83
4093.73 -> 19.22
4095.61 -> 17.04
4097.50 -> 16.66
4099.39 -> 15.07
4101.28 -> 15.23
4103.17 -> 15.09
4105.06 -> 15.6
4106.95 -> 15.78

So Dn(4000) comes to 1.9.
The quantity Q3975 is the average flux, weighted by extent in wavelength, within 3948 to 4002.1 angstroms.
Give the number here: 12.7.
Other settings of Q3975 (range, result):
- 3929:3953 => 8.53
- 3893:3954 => 10.8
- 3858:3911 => 10.6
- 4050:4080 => 17.1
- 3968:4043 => 16.4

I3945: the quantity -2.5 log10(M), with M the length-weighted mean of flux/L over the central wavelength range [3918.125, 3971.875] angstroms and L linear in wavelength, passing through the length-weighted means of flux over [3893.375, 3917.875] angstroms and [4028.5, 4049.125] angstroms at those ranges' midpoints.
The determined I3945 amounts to 0.49 mag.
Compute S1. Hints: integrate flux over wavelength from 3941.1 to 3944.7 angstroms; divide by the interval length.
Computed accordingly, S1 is 9.17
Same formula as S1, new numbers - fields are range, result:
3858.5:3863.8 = 8.87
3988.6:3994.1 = 16.6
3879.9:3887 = 9.02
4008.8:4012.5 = 17.7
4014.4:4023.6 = 19.3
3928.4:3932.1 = 6.35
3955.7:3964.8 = 10.2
